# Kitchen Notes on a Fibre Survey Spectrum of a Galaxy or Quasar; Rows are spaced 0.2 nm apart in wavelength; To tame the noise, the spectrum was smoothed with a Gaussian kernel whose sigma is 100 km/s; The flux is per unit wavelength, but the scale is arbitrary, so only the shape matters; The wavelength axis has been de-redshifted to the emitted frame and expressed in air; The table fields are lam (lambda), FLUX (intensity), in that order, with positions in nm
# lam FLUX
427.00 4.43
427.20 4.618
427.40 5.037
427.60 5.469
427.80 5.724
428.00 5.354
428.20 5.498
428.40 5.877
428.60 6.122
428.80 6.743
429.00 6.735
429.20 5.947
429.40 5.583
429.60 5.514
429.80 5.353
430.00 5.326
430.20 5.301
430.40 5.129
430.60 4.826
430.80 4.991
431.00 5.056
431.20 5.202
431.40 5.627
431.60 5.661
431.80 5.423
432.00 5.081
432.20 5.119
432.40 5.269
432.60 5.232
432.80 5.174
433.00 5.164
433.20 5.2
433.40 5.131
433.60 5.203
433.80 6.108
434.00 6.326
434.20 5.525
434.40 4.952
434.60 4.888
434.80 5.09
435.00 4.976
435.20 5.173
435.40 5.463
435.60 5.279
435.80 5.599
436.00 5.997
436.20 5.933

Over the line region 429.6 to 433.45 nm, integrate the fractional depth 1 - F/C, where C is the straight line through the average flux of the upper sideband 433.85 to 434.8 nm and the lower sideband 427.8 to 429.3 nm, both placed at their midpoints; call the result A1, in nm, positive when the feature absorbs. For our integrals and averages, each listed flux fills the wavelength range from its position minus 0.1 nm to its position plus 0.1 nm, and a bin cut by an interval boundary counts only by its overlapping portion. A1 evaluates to 0.32 nm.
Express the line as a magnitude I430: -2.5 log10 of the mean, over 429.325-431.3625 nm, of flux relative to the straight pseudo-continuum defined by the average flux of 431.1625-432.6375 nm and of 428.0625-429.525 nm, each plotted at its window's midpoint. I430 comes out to 0.09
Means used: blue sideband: 6.04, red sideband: 5.34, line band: 5.24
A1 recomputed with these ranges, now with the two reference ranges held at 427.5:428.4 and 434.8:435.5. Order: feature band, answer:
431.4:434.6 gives -0.041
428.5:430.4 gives -0.115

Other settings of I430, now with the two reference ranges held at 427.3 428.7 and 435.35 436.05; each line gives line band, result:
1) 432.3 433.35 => 0.074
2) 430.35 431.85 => 0.068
